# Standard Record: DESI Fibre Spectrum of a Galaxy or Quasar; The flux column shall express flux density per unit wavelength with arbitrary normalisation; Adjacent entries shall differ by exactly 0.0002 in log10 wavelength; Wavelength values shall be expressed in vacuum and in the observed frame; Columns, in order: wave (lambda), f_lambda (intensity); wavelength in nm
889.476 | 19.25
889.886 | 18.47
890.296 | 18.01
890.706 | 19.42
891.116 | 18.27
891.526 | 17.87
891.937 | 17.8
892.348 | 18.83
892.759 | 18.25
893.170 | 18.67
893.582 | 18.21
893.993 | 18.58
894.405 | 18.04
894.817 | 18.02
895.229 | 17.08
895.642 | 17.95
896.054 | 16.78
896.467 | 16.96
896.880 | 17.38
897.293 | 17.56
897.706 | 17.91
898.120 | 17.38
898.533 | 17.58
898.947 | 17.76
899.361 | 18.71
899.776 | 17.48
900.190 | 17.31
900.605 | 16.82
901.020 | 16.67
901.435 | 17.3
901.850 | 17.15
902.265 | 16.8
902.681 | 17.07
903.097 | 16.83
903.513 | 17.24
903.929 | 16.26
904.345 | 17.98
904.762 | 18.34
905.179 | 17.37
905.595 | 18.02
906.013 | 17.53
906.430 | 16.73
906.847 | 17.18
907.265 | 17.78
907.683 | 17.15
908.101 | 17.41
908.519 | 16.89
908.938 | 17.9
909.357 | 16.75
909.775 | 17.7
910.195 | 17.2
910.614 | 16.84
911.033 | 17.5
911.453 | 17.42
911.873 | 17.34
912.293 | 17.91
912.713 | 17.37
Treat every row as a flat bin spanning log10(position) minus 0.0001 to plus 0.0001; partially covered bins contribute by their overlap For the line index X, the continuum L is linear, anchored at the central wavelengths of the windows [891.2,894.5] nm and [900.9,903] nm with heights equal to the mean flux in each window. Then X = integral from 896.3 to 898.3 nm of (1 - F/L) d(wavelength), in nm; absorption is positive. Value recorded 0.02 nm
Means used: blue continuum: 18.3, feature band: 17.4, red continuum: 17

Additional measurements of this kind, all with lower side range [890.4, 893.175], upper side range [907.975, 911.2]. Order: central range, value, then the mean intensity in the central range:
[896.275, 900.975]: 0.12 nm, 17.5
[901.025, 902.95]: 0.08 nm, 17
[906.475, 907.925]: 0.01 nm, 17.3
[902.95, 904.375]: 0.05 nm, 17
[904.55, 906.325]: -0.02 nm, 17.7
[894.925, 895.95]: 0.04 nm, 17.5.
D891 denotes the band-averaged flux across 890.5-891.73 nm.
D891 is 18.5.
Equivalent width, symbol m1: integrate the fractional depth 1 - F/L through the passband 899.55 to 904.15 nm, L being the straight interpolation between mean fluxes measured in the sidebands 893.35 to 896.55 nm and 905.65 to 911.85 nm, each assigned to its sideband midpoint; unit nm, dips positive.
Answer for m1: 0.14 nm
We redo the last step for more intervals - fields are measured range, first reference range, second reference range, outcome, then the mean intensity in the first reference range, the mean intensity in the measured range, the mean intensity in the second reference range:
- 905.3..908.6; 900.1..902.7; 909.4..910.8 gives -0.04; 17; 17.4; 17.2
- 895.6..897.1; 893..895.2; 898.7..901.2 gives 0.06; 18.2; 17.2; 17.5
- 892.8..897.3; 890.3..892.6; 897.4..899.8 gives 0.08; 18.4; 17.8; 17.8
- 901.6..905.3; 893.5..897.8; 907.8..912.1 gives 0.05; 17.7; 17.2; 17.3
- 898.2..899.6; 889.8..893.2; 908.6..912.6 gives 0.00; 18.4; 17.9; 17.4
